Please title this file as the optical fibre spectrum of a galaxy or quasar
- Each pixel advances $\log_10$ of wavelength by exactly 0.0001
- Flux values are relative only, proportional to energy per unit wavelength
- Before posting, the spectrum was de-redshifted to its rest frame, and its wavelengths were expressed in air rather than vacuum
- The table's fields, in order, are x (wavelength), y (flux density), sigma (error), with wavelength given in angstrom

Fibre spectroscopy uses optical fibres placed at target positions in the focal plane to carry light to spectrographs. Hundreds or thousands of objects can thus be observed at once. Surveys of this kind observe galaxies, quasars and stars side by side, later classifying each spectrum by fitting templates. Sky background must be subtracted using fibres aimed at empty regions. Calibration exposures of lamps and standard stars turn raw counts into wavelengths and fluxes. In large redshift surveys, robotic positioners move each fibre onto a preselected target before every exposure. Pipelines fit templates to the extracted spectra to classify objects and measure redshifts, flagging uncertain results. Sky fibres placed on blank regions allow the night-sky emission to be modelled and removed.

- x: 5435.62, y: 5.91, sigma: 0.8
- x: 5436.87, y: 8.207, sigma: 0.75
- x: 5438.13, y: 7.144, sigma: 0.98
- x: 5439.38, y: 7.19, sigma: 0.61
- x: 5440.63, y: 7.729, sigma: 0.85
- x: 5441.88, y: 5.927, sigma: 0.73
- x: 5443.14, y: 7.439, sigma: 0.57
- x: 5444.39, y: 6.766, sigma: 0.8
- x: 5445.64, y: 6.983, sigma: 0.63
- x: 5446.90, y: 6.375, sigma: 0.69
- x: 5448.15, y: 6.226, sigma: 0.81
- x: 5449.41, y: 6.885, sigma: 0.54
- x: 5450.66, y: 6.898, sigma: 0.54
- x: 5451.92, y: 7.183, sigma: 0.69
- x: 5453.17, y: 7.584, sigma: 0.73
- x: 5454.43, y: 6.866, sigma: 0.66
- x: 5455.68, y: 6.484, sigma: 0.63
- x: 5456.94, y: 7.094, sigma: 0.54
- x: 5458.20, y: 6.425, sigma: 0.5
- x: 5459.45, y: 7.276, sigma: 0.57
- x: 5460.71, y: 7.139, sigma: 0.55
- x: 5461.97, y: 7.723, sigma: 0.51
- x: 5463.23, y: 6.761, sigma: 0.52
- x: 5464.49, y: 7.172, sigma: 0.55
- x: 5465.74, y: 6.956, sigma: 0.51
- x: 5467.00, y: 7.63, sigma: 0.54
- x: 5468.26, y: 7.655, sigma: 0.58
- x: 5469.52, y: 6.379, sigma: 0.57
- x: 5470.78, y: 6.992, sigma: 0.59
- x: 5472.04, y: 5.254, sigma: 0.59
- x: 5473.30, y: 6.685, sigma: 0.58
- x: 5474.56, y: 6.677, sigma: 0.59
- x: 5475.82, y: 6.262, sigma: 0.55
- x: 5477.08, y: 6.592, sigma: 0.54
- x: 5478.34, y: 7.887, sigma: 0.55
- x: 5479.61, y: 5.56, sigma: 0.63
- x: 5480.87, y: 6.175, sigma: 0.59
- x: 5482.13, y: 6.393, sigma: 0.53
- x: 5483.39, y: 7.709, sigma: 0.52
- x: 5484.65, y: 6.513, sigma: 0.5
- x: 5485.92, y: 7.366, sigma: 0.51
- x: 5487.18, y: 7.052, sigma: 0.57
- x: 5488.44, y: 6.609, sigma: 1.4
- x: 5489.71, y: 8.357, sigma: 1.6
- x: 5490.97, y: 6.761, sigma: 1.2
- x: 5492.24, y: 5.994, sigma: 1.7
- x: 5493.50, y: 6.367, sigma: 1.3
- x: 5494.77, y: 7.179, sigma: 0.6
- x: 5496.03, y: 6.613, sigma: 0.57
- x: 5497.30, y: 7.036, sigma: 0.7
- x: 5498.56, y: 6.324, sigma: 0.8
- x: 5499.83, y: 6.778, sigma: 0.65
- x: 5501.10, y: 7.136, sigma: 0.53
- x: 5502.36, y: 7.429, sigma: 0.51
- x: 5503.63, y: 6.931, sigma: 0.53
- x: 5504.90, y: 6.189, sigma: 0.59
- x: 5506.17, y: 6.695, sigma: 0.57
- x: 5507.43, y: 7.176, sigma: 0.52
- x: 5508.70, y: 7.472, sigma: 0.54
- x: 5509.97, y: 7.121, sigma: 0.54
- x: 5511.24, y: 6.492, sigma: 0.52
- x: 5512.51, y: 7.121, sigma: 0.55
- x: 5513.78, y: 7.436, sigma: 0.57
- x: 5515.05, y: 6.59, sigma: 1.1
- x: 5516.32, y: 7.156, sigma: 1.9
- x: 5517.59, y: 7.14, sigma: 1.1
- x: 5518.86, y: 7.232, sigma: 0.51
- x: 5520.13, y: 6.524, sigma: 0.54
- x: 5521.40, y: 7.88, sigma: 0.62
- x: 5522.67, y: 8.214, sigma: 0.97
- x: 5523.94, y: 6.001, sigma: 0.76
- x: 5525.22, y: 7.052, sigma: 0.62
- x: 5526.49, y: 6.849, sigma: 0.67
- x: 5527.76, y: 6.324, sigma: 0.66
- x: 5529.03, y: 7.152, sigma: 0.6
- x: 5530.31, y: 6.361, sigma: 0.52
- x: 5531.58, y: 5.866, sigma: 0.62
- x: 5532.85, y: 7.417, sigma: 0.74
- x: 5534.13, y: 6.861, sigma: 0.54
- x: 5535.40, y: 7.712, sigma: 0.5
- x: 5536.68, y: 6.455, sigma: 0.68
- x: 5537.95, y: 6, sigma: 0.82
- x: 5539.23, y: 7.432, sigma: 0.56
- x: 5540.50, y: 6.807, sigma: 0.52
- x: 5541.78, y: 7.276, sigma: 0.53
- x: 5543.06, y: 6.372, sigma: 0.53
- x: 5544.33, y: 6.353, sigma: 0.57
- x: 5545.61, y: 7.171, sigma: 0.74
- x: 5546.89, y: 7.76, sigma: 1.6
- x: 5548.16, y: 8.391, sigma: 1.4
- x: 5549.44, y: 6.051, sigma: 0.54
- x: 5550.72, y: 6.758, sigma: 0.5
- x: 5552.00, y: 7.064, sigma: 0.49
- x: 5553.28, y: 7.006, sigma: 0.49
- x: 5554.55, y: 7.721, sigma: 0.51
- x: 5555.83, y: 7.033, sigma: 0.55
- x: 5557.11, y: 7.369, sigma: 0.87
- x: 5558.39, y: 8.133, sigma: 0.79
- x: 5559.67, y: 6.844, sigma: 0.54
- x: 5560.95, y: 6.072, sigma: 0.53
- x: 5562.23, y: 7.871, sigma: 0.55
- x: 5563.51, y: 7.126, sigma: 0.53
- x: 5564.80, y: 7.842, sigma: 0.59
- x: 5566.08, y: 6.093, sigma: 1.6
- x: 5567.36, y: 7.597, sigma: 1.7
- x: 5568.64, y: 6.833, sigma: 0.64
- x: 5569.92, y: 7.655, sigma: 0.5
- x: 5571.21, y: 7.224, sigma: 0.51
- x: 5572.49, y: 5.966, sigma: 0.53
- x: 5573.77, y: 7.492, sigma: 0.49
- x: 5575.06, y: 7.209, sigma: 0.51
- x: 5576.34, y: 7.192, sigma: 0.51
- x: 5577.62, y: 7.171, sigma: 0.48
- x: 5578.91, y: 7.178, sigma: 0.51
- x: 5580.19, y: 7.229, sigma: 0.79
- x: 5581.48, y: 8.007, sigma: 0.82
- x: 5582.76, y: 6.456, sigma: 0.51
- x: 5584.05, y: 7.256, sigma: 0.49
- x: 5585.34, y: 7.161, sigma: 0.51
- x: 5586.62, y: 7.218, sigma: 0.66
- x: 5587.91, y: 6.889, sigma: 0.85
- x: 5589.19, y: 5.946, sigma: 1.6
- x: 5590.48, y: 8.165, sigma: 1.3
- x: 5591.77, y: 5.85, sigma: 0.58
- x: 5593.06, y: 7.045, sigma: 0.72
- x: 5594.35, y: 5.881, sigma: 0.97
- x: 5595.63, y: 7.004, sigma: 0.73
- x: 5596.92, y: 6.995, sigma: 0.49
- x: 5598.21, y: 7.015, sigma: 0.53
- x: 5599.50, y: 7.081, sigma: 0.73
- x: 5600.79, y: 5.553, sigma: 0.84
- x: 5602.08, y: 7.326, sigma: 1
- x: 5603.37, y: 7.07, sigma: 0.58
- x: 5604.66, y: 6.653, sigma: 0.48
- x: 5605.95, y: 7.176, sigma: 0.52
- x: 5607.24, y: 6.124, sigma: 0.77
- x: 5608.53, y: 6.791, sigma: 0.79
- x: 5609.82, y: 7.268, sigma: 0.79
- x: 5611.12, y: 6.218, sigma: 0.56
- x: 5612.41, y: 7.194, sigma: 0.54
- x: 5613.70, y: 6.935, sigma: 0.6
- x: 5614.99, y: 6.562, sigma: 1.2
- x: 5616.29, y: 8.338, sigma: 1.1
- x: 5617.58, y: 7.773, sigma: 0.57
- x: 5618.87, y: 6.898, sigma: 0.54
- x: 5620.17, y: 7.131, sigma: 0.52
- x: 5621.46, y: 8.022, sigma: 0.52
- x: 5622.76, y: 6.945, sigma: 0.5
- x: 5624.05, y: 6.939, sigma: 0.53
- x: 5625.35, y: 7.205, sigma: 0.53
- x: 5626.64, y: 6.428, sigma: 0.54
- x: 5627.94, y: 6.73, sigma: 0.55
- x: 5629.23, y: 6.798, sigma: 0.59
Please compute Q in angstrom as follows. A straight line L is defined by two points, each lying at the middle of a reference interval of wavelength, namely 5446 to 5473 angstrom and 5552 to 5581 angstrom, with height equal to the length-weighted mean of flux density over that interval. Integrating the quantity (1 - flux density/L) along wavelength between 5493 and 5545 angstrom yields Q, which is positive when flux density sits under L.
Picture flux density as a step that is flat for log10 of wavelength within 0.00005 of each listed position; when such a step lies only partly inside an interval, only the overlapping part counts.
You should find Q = 1.2 angstrom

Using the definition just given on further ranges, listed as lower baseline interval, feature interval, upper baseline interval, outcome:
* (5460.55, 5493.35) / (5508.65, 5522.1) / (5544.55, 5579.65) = -0.2 angstrom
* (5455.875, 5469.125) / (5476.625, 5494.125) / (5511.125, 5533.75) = 0.6 angstrom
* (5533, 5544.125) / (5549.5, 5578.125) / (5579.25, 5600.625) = -1.0 angstrom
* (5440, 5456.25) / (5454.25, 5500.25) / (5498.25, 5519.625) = 0.6 angstrom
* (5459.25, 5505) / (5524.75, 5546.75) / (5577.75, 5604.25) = 0.2 angstrom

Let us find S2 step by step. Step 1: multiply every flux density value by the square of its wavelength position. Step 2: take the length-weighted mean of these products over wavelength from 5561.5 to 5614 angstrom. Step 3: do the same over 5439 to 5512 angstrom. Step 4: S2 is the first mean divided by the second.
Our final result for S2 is 1.06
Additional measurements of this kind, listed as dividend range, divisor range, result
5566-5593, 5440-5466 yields 1.06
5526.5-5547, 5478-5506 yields 1.01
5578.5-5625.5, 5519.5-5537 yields 1.04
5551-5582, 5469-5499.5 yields 1.11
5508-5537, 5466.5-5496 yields 1.05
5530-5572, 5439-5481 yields 1.06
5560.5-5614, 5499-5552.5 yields 1.02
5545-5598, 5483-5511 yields 1.05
